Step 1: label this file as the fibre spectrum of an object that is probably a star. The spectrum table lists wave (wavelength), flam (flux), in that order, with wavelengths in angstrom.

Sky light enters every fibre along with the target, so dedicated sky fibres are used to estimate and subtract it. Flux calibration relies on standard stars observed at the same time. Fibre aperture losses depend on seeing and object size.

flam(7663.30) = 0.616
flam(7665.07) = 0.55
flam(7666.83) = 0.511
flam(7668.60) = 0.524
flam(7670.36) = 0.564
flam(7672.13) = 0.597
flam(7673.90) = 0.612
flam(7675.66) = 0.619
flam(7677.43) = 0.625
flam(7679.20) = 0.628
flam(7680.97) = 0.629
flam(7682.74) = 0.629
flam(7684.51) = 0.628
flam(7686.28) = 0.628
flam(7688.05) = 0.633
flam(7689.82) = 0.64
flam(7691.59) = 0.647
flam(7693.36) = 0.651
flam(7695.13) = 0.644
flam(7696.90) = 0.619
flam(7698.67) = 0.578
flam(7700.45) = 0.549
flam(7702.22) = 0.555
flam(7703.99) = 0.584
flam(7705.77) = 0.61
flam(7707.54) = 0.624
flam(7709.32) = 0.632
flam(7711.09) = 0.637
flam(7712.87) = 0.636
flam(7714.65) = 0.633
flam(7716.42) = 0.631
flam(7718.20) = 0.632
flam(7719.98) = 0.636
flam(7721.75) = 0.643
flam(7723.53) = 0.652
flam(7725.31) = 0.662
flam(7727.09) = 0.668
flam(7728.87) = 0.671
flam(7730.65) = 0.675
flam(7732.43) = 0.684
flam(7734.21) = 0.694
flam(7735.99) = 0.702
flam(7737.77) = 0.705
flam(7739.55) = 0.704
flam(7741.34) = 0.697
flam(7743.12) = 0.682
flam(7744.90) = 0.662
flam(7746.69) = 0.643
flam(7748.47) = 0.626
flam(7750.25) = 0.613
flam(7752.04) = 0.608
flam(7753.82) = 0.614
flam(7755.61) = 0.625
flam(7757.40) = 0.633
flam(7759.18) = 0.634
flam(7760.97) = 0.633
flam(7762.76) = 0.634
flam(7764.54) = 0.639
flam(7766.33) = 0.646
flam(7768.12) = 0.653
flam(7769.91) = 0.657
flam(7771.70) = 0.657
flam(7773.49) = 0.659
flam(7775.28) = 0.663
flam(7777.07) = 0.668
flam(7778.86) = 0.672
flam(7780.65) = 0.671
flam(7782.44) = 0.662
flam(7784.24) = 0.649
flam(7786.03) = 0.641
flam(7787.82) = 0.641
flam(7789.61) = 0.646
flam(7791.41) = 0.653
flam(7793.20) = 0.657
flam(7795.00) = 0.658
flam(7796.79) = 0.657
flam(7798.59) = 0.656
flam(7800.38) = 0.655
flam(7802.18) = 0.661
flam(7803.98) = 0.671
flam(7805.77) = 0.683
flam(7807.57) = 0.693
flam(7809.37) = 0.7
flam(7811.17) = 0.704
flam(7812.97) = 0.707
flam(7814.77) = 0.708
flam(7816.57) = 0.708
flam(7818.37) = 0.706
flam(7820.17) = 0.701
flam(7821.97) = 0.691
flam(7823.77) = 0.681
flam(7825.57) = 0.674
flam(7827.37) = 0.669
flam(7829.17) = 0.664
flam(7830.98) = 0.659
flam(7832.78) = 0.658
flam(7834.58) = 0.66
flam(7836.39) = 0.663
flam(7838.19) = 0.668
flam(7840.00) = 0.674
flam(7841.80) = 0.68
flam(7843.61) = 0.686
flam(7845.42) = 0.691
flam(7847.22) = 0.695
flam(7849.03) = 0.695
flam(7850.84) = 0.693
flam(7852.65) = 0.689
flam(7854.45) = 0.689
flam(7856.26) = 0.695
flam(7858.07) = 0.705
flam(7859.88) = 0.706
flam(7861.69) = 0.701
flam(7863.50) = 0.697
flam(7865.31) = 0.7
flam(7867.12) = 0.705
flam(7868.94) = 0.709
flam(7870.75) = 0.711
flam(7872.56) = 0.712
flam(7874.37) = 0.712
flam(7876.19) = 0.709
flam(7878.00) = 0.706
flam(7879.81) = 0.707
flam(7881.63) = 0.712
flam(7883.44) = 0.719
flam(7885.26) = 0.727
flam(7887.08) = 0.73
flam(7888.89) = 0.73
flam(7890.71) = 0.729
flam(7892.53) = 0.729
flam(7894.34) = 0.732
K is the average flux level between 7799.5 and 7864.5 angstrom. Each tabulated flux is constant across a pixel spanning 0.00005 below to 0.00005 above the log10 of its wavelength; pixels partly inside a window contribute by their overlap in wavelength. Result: 0.686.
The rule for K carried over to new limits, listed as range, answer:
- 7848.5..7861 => 0.696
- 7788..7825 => 0.679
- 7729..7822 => 0.664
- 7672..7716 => 0.619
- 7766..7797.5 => 0.656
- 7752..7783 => 0.647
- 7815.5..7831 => 0.685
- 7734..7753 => 0.666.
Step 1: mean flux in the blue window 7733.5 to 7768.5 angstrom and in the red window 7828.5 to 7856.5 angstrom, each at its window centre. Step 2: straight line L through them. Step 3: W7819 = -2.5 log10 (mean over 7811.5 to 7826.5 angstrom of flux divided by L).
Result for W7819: -0.04 mag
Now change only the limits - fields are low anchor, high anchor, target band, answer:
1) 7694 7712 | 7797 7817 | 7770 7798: 0.02 mag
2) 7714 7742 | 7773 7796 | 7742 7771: 0.04 mag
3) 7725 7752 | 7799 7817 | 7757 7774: 0.05 mag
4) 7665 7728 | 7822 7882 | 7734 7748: -0.08 mag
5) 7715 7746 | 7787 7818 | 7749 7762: 0.08 mag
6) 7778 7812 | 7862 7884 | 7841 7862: 0.00 mag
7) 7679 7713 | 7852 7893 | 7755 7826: 0.00 mag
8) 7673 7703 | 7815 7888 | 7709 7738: -0.04 mag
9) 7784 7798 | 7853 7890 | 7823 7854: 0.01 mag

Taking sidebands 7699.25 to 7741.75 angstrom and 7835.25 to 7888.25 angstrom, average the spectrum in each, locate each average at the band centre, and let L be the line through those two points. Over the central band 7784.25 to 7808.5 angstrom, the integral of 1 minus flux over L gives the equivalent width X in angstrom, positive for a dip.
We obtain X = 0.6 angstrom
